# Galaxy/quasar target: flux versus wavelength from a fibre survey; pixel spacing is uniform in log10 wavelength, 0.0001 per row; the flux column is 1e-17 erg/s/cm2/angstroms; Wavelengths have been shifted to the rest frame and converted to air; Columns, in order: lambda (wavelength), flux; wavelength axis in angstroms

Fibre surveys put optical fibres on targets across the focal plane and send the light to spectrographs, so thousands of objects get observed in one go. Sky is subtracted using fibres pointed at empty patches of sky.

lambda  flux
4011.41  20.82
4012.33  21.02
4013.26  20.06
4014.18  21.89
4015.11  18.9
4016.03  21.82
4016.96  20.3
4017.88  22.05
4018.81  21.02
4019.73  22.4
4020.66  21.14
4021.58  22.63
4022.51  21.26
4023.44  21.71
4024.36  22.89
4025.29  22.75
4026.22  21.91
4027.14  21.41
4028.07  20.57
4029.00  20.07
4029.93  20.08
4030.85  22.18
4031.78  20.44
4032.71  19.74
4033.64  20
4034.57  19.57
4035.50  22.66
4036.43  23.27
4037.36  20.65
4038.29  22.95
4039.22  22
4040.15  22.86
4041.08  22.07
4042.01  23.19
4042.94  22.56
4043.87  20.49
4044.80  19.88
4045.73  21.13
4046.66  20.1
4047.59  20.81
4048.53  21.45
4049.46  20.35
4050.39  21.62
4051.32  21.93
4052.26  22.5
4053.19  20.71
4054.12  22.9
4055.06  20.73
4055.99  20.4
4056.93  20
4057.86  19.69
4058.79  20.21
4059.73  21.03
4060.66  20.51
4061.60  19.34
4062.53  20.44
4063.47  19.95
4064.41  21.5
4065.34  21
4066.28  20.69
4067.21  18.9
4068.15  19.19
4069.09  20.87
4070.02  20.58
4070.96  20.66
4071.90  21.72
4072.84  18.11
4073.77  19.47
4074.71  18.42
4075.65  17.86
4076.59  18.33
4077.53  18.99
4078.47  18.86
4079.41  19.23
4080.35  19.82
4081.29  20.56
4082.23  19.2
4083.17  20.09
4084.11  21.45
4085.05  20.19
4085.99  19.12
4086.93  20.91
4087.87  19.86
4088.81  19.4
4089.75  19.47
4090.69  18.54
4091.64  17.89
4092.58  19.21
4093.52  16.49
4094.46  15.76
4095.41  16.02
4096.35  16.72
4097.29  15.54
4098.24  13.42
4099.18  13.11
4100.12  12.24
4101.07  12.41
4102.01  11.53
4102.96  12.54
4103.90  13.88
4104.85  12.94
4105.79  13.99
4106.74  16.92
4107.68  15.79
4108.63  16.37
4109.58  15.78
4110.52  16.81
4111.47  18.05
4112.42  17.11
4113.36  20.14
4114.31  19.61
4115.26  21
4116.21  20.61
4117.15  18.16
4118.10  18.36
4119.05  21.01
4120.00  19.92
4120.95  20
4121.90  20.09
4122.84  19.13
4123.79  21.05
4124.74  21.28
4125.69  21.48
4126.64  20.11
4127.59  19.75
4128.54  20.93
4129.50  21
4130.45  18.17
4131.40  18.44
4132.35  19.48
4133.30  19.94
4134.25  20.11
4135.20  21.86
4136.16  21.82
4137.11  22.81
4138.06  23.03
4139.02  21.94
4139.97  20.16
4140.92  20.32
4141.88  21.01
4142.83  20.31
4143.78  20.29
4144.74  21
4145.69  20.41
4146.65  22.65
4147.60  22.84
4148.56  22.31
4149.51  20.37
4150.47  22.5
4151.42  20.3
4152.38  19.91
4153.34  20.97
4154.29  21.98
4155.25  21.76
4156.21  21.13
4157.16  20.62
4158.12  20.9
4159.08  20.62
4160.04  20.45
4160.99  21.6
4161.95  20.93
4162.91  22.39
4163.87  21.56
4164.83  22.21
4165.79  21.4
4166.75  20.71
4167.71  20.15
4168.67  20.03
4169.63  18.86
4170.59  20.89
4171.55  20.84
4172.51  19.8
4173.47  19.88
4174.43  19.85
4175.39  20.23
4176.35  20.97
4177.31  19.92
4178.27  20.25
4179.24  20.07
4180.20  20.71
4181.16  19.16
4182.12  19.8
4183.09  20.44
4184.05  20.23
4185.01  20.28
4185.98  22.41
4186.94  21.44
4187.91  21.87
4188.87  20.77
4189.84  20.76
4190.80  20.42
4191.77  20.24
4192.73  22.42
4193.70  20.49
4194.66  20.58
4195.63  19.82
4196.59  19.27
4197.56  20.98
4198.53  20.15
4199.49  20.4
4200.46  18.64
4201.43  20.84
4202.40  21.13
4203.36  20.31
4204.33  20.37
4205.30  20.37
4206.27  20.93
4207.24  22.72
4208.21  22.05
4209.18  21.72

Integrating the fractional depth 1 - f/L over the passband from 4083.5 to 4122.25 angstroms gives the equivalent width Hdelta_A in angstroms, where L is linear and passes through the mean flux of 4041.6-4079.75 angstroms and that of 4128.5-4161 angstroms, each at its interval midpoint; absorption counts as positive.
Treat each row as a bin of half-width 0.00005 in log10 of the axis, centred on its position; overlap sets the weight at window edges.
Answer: 6.4 angstroms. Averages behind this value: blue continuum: 20.4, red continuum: 21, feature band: 17.3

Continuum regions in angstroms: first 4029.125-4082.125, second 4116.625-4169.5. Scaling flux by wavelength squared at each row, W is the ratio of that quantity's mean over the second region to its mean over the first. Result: 1.05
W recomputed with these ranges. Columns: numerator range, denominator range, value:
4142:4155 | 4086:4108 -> 1.37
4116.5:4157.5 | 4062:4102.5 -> 1.15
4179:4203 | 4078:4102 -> 1.22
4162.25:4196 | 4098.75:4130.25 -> 1.20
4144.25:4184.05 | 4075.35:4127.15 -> 1.20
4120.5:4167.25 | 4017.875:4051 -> 1.03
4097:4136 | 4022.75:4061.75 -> 0.87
